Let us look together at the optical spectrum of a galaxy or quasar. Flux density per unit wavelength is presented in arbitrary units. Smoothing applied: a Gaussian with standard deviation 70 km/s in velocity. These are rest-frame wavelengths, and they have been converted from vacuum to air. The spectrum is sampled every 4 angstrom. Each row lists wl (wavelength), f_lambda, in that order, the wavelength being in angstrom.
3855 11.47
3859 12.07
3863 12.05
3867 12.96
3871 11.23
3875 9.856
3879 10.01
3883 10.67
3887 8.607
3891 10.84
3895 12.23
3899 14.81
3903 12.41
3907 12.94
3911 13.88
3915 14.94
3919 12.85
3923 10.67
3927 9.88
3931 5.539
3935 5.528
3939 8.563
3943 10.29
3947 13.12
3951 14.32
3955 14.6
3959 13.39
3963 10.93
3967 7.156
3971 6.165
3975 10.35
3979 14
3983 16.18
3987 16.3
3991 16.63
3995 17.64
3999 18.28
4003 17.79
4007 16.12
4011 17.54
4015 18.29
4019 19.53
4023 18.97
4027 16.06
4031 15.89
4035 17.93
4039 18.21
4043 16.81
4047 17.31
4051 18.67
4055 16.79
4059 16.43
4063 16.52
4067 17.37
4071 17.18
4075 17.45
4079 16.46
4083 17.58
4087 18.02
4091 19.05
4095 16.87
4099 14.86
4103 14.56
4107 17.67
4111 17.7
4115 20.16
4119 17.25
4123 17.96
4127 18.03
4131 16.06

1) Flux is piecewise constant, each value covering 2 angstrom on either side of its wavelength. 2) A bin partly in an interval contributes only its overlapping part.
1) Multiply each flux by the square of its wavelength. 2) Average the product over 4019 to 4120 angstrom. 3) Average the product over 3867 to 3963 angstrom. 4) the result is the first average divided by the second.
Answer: 1.64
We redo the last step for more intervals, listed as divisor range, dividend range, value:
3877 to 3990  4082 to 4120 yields 1.64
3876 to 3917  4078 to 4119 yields 1.58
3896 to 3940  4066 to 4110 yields 1.66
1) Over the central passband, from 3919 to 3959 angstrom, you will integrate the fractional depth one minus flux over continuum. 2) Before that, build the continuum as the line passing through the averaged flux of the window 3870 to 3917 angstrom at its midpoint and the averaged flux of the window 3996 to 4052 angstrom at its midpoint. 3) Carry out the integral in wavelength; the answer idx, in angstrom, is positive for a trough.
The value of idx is 9.73 angstrom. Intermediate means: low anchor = 11.9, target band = 10.6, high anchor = 17.7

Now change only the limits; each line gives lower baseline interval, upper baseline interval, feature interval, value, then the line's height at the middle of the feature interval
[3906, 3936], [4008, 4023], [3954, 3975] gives 5.84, 14.3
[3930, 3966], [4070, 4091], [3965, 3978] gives 3.94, 11.9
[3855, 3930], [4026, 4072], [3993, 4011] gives -2.29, 15.5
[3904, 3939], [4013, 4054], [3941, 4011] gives 1.84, 14.1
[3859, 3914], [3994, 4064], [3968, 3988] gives 4.36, 15.5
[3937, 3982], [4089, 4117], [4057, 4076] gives -1.47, 15.7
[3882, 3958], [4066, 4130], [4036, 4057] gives -2.59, 15.7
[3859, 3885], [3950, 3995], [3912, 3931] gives 0.84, 12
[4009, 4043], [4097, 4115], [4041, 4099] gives -0.36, 17.1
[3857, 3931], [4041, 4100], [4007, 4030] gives -3.33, 15.6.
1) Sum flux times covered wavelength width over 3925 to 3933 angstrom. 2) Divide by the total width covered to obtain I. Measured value 7.71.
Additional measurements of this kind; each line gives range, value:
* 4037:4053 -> 17.8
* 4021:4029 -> 17.5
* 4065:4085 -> 17.2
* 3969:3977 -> 8.26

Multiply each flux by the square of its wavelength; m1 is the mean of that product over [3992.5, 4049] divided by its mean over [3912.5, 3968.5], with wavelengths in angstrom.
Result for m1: 1.68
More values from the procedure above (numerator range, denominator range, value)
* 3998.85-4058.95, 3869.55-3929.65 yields 1.61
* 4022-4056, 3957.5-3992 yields 1.47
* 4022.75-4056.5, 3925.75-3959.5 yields 1.74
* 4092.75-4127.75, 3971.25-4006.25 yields 1.18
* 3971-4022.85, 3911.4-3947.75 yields 1.65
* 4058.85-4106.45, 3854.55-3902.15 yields 1.64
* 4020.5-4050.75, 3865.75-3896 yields 1.76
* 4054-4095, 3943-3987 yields 1.50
